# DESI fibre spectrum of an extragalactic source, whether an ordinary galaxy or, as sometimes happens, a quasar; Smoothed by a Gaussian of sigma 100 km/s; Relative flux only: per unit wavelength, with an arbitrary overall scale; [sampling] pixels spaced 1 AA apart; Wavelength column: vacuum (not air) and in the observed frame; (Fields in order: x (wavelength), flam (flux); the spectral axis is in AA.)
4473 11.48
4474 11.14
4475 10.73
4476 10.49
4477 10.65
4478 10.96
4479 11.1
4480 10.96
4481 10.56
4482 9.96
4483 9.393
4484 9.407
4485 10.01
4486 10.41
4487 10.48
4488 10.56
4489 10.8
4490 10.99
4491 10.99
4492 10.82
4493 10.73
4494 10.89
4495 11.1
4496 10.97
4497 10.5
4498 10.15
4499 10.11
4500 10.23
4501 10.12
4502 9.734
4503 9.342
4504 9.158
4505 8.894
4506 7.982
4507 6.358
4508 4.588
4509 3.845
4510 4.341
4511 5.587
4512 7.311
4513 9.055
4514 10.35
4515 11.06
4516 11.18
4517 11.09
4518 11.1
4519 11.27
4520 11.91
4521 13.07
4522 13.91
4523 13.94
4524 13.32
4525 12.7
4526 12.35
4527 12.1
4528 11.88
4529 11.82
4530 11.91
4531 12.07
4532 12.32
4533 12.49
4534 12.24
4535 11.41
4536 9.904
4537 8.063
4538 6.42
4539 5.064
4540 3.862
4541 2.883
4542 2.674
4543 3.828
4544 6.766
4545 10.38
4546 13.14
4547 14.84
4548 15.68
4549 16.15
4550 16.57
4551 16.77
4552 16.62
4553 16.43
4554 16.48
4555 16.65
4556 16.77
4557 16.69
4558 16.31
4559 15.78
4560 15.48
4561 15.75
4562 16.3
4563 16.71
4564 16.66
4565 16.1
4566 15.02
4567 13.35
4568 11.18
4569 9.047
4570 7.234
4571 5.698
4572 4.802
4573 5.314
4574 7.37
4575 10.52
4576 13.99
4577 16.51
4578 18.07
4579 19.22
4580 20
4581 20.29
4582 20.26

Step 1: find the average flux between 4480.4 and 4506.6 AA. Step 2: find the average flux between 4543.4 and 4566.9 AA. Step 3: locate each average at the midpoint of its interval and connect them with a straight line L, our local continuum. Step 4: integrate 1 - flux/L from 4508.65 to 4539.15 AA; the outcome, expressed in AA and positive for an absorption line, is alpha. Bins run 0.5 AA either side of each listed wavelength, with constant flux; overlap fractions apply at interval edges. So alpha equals 5.1 AA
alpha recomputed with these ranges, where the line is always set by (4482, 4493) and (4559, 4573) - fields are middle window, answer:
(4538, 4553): 1.9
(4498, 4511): 3.5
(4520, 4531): -1.2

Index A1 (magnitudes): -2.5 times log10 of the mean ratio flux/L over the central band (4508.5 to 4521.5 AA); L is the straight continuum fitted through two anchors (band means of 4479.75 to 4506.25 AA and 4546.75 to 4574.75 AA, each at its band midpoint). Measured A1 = 0.222 mag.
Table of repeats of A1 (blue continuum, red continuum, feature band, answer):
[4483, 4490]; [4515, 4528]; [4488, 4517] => 0.20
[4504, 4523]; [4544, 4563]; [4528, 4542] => 0.33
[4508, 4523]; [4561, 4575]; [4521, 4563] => -0.18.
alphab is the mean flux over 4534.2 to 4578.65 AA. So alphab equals 12.1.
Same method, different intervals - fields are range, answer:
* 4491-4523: 9.66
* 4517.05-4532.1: 12.3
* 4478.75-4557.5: 10.7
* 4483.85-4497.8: 10.6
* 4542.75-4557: 14.3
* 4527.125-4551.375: 10.4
